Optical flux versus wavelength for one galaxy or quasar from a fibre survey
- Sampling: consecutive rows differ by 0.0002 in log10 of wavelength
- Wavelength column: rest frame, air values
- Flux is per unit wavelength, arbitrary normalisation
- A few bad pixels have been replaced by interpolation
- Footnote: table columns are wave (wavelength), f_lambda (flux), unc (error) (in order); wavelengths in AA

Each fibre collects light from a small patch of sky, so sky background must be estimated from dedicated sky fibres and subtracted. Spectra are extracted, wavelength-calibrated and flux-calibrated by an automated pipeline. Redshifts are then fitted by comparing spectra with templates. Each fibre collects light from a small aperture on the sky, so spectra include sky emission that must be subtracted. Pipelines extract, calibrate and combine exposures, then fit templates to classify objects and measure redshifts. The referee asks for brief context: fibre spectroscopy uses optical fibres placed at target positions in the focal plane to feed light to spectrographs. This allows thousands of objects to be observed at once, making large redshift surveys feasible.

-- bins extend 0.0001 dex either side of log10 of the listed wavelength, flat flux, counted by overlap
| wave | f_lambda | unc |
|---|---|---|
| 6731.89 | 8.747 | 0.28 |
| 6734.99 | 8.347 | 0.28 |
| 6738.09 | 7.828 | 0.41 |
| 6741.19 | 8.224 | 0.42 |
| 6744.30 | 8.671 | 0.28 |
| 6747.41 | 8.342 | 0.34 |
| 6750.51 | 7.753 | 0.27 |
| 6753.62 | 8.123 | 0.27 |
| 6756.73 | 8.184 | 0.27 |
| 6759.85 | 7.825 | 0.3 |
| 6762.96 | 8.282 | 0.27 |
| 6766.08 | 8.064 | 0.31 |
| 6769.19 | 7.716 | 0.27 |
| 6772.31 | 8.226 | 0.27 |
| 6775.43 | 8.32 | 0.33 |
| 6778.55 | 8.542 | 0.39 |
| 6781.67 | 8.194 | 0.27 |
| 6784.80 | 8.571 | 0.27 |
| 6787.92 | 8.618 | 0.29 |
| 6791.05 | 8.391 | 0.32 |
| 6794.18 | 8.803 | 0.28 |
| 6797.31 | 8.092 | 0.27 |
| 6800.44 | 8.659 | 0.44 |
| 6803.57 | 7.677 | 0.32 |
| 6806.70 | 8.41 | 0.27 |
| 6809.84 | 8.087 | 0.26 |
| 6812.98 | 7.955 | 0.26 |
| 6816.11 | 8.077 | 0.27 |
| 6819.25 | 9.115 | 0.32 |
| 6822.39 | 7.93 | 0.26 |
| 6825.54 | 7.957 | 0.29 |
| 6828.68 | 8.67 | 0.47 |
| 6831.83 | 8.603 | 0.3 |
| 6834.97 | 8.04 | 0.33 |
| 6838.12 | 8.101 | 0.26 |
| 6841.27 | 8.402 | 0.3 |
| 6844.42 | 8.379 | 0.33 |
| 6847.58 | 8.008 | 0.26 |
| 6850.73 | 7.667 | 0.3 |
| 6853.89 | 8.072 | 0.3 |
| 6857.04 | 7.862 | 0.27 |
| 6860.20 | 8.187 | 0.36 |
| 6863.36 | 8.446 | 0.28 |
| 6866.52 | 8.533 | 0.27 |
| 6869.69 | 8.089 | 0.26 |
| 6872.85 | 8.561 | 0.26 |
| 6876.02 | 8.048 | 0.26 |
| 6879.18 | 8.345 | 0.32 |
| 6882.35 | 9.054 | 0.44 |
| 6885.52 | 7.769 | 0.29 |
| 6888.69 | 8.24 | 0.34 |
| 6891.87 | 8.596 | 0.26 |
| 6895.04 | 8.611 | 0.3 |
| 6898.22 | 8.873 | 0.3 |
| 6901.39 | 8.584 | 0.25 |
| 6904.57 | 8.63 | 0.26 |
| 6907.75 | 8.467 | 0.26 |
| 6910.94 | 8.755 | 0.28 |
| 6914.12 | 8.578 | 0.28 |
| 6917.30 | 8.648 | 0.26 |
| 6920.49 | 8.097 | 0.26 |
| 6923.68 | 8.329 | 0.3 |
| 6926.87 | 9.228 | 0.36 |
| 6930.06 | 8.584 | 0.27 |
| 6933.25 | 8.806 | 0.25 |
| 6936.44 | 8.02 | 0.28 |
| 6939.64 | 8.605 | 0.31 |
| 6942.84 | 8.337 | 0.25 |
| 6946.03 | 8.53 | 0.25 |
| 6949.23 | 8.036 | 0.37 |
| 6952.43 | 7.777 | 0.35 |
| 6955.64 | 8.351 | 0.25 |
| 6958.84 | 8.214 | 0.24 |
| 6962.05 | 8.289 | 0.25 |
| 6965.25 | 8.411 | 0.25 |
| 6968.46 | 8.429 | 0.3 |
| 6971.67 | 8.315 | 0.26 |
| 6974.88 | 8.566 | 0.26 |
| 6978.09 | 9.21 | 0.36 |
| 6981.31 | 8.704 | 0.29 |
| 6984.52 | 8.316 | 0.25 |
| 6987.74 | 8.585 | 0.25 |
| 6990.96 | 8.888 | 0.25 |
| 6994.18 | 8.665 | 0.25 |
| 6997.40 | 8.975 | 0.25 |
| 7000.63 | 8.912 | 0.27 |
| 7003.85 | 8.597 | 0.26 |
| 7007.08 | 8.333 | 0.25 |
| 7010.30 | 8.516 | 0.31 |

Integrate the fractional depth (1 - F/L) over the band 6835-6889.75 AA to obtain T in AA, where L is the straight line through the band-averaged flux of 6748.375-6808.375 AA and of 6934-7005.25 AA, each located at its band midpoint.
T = 0.87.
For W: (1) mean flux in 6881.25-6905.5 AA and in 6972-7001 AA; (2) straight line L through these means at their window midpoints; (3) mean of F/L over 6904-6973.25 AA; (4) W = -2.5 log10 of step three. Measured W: 0.03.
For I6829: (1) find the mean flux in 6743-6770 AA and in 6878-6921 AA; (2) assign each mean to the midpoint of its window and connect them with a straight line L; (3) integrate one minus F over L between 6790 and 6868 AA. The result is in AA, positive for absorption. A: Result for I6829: 0.7 AA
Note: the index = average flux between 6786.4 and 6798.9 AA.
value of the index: 8.47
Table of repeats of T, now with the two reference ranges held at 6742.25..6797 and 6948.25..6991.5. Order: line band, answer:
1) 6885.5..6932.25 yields -1.0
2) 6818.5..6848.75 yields 0.1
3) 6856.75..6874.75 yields 0.1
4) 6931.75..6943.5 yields -0.1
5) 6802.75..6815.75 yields 0.4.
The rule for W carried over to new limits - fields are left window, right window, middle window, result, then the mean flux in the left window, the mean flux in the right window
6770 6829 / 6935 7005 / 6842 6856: 0.04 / 8.32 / 8.49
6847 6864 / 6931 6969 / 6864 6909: -0.04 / 8.02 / 8.32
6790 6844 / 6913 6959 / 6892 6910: -0.03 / 8.29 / 8.41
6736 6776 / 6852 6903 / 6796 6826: 0.00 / 8.12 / 8.36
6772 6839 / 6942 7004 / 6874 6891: 0.01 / 8.32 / 8.51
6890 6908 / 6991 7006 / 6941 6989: 0.04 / 8.63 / 8.78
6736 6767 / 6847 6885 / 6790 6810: -0.02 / 8.13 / 8.23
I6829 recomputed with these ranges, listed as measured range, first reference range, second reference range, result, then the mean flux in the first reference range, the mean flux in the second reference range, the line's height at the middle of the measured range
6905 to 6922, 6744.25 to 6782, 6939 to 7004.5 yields -0.2 AA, 8.15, 8.51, 8.41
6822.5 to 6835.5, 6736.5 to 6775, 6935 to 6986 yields -0.1 AA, 8.11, 8.38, 8.21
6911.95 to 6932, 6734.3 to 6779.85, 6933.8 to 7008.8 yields -0.4 AA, 8.16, 8.49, 8.41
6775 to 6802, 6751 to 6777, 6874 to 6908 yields -1.0 AA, 8.08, 8.48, 8.15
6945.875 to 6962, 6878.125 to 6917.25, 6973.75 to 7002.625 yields 1.0 AA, 8.55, 8.76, 8.68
